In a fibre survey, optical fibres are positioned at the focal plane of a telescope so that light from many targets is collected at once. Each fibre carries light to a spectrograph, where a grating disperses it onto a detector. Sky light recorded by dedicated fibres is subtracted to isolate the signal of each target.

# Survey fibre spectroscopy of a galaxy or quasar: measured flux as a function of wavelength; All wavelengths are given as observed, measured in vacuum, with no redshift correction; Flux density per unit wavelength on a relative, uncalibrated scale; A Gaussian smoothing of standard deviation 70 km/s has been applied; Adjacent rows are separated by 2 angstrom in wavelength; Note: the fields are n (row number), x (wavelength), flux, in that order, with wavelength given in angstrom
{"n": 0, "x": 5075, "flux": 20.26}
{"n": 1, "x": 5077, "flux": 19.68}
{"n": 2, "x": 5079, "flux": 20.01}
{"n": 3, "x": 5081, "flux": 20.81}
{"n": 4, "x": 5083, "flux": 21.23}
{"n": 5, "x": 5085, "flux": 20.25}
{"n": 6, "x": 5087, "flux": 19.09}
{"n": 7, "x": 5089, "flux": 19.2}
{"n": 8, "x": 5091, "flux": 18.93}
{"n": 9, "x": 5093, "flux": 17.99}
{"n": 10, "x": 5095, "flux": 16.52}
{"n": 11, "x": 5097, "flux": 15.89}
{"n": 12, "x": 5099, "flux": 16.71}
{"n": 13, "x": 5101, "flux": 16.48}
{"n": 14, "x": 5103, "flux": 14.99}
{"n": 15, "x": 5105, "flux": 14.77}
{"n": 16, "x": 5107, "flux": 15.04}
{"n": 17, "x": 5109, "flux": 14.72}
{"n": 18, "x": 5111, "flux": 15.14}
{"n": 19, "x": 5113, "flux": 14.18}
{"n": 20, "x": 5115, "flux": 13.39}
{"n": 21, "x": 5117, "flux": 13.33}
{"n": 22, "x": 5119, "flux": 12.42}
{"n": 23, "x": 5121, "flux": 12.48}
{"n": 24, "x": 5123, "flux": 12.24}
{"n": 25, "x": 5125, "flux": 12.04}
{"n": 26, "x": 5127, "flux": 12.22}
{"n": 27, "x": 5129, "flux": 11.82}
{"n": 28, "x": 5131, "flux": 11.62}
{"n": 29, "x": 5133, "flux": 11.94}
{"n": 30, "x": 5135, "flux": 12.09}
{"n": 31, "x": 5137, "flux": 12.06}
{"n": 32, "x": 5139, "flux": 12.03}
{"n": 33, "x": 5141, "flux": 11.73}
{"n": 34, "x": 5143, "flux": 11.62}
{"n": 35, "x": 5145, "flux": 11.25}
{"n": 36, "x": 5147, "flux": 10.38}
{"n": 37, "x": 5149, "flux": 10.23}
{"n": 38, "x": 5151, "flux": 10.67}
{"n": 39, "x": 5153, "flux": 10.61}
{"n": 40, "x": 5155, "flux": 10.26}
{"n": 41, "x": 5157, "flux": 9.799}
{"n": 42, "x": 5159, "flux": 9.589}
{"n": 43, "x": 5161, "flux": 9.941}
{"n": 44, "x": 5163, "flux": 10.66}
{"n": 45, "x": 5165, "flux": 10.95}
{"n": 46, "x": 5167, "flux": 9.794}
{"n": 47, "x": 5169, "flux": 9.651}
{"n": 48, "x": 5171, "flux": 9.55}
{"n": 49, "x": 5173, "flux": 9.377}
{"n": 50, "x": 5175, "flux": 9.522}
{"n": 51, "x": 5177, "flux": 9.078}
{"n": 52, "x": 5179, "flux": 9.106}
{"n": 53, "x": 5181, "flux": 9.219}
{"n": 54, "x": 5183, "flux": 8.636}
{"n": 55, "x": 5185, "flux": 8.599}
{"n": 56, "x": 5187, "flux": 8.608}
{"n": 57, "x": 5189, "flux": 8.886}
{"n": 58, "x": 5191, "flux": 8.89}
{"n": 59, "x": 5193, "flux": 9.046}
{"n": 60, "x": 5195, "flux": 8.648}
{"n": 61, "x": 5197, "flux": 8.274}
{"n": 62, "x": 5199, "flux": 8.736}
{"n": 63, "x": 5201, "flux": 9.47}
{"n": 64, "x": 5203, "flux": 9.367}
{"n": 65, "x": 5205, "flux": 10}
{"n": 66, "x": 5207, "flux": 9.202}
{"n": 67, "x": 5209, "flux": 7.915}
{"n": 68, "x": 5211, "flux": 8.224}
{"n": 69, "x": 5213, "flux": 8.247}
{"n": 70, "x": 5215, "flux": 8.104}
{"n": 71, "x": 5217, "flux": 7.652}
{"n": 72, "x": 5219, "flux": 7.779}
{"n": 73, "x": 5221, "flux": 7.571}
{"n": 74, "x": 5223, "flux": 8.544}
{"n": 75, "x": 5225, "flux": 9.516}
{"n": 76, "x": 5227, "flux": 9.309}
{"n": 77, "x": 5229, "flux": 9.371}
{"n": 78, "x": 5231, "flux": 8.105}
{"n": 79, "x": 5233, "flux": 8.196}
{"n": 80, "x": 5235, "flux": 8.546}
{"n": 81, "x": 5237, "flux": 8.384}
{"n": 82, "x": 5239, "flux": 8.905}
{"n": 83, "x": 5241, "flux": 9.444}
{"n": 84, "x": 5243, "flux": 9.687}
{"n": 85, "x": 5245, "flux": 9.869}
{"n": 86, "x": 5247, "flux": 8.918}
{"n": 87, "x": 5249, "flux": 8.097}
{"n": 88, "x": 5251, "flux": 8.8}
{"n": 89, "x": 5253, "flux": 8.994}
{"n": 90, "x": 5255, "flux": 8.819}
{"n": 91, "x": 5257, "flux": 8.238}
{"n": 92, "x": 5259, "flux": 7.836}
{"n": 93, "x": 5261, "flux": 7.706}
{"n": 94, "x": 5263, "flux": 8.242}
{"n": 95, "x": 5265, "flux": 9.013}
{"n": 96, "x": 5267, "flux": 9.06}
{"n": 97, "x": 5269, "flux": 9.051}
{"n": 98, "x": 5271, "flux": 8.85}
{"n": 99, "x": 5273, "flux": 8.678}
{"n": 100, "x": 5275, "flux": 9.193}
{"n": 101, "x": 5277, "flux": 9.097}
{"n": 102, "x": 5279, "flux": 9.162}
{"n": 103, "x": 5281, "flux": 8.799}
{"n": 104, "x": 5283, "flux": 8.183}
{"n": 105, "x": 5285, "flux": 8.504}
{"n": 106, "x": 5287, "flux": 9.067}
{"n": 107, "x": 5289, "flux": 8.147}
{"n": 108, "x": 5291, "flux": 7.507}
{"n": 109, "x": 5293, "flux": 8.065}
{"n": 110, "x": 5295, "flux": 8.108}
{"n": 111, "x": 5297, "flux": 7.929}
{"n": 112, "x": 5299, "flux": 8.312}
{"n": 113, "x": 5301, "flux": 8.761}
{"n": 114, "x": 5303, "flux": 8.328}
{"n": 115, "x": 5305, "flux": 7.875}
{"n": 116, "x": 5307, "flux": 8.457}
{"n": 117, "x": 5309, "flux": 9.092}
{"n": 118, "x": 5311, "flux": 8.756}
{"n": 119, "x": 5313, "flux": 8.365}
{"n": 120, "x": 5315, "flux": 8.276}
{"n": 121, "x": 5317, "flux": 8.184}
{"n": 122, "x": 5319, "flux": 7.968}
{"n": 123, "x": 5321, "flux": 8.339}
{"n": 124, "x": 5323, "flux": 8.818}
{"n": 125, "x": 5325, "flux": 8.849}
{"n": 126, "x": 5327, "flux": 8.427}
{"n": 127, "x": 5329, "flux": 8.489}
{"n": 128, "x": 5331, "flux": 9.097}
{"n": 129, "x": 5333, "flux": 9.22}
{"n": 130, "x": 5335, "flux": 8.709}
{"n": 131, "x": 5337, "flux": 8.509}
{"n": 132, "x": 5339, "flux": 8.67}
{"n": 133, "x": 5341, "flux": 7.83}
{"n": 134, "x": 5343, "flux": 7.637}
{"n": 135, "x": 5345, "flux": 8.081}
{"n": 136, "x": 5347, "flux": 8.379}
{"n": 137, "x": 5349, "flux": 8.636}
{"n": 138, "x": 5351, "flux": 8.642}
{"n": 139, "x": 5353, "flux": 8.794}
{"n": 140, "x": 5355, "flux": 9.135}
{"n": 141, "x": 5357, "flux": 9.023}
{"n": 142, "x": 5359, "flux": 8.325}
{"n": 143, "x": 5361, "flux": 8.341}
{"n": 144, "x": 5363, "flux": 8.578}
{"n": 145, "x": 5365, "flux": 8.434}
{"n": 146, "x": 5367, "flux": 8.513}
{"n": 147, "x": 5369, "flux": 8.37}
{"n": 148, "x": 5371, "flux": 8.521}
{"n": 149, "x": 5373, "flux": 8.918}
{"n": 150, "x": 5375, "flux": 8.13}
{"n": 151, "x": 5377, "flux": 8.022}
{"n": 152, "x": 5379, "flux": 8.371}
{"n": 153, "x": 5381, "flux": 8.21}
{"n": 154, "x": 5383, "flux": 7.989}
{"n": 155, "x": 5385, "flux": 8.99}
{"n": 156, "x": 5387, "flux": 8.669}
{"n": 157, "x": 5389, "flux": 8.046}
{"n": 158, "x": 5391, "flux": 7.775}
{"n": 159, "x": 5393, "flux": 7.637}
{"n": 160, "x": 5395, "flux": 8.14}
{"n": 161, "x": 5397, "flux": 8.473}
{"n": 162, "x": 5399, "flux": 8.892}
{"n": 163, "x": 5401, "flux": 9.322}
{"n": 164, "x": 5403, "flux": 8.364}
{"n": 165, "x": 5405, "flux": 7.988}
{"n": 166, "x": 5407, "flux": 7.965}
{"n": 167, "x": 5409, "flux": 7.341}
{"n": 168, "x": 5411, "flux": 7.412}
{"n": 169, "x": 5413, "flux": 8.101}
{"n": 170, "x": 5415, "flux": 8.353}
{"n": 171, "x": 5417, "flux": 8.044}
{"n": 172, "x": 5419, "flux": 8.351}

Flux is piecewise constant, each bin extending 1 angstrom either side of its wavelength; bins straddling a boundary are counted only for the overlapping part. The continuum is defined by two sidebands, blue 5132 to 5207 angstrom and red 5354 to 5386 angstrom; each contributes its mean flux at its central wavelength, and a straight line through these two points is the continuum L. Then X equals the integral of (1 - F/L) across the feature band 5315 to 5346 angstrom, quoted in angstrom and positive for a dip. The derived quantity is 1.2 angstrom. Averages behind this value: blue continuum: 9.94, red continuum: 8.49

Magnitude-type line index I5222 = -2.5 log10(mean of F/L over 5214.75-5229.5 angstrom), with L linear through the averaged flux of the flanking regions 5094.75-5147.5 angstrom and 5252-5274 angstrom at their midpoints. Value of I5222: 0.17 mag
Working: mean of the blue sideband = 13.3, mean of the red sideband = 8.59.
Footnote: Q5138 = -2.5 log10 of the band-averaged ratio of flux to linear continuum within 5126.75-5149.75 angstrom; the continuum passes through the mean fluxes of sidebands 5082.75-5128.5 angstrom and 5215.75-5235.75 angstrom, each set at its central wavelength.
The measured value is 0.173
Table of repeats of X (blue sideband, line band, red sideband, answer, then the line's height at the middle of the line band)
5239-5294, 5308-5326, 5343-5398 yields 0.1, 8.56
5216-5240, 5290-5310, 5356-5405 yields 0.5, 8.45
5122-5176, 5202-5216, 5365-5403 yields 2.1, 10.2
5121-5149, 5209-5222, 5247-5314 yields 2.7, 9.96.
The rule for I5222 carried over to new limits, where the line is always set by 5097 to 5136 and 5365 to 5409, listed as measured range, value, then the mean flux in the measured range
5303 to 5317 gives 0.17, 8.44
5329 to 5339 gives 0.06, 8.82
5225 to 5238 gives 0.29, 8.72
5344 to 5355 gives 0.06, 8.56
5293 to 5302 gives 0.22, 8.25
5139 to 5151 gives 0.18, 11.1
